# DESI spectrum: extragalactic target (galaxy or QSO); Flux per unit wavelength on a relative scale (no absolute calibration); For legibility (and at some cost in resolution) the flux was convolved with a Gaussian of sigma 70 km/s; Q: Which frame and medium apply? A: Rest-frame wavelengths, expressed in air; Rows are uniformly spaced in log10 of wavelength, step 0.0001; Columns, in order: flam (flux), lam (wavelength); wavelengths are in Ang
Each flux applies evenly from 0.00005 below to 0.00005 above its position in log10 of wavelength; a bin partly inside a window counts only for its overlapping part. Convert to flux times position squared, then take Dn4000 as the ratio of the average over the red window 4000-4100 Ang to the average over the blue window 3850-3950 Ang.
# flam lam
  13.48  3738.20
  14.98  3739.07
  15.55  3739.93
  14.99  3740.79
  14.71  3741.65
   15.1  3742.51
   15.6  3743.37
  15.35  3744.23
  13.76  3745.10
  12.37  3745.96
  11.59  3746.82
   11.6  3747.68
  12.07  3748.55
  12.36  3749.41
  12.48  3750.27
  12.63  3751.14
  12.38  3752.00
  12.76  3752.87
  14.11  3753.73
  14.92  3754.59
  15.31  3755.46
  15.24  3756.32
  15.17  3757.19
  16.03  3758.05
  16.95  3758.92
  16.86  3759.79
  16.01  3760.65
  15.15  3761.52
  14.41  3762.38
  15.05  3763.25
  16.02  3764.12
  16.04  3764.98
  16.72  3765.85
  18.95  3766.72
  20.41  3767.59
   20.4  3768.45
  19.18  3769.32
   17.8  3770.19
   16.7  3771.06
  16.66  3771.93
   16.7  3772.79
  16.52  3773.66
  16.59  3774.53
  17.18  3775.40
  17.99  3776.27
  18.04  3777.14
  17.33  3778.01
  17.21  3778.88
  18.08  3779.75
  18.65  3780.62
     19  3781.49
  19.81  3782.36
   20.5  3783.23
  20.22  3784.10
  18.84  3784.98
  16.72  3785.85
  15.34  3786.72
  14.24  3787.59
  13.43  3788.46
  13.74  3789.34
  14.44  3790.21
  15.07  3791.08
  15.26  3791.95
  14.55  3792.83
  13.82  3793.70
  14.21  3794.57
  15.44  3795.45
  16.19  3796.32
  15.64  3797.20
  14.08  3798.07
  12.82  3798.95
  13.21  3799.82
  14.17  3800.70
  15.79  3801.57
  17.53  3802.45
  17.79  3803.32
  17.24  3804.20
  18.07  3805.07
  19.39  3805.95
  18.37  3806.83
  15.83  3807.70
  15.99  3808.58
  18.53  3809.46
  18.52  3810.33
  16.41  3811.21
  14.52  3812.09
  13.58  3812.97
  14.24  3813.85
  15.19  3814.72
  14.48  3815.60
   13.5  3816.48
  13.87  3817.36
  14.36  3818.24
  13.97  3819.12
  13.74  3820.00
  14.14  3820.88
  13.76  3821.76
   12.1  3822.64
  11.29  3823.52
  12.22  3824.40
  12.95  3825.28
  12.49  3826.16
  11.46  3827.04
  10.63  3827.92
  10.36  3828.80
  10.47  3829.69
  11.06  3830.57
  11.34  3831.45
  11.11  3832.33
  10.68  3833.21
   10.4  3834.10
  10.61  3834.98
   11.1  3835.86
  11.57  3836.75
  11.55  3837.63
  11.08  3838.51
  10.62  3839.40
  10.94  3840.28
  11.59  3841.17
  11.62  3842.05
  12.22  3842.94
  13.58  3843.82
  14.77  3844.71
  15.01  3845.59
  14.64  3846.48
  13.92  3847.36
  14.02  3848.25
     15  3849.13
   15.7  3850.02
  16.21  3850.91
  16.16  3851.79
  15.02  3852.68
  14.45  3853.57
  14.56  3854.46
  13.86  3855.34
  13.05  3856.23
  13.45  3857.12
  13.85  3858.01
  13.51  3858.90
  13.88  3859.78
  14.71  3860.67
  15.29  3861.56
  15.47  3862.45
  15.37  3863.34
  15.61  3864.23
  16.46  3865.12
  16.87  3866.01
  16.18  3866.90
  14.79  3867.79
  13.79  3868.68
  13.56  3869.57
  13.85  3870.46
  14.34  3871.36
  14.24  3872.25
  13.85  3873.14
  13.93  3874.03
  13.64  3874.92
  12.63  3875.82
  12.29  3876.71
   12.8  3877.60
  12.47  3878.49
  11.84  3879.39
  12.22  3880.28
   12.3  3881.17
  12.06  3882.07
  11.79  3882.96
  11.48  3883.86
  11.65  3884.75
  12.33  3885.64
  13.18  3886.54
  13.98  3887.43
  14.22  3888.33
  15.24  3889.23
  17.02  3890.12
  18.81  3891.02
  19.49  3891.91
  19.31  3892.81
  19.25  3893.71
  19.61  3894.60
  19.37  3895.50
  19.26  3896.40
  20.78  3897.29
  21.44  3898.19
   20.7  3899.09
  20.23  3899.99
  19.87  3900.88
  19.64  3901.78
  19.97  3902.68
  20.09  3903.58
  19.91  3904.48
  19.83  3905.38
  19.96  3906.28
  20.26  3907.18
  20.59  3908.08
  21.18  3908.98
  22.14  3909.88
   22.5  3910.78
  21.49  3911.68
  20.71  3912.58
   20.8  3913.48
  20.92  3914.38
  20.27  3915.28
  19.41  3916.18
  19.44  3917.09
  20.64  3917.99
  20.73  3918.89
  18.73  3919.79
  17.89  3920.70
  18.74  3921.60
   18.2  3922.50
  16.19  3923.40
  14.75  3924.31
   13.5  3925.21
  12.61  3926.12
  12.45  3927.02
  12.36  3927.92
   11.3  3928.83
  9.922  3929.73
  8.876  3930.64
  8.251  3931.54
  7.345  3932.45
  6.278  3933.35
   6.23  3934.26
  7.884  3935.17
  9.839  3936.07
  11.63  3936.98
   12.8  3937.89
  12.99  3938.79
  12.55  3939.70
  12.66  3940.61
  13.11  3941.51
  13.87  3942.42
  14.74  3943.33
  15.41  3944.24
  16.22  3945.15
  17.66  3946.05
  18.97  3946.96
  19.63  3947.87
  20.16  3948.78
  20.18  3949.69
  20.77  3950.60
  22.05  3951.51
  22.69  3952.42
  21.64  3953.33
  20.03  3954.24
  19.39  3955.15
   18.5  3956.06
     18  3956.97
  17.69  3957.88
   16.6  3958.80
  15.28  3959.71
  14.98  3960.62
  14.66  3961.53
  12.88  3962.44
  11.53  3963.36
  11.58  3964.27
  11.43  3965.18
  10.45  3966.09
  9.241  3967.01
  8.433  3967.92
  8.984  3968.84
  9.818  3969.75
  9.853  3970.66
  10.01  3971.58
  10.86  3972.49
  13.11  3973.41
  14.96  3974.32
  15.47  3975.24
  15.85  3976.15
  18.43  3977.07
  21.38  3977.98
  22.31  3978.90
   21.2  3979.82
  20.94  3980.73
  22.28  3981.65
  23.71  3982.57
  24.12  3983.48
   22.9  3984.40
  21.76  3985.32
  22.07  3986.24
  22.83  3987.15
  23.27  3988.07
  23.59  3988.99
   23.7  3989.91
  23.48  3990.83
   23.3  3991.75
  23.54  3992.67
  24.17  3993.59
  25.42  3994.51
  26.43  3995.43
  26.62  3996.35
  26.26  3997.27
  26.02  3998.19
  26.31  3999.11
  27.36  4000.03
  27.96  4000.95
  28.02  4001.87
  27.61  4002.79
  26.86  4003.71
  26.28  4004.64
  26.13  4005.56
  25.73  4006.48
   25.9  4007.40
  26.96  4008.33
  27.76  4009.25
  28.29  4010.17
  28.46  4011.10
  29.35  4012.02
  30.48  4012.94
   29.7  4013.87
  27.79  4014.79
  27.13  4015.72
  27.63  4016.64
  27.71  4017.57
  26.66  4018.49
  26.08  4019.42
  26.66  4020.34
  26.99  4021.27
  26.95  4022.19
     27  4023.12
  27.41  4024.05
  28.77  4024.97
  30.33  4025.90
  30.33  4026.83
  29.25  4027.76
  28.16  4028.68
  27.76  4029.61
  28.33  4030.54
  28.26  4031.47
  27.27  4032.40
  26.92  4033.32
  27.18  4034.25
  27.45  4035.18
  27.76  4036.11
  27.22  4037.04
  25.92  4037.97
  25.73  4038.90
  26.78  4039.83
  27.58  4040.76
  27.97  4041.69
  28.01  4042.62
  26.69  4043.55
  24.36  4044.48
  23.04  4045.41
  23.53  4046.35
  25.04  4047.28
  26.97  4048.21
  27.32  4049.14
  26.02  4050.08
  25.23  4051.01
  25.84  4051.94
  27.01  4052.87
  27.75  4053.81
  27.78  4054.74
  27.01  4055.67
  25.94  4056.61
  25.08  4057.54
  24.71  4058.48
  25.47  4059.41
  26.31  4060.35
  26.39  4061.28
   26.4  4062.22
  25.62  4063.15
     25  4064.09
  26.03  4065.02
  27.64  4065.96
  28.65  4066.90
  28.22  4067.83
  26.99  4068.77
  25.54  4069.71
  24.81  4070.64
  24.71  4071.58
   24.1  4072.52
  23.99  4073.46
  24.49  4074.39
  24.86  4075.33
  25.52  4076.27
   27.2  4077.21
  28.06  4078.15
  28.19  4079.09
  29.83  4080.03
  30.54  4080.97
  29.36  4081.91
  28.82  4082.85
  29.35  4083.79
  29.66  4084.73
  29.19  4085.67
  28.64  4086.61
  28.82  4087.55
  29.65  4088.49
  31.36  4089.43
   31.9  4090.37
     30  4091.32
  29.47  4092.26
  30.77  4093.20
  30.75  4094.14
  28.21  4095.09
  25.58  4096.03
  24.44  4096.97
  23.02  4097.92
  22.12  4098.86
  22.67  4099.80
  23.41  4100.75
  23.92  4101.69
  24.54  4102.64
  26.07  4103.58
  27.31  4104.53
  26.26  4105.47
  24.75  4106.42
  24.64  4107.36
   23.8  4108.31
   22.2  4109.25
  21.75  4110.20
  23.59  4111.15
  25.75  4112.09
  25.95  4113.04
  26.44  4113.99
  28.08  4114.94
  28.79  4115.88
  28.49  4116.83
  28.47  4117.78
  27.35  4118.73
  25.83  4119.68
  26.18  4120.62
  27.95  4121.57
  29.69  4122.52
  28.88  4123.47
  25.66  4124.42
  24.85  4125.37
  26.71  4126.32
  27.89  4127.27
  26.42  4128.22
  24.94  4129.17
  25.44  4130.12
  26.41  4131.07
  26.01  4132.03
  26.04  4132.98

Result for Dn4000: 1.9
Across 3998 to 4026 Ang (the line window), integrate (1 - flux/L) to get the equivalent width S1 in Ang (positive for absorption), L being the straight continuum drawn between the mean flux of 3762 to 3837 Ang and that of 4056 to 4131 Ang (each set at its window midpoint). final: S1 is -4.7 Ang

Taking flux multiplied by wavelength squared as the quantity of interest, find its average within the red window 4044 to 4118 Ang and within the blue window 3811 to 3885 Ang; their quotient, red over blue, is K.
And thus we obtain 2.24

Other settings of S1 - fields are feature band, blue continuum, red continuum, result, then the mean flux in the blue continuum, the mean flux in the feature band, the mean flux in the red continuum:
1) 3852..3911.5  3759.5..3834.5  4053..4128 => 8.42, 15.4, 16.1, 26.7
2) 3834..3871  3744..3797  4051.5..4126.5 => 9.60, 15.9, 13.8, 26.7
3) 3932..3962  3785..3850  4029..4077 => 7.61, 13.9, 15.5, 26.3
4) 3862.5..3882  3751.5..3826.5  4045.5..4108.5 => 5.16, 15.9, 13.9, 26.7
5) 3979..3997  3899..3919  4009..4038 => 1.54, 20.5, 23.4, 27.9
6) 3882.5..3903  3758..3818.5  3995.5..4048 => 3.83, 16.4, 17.3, 27.2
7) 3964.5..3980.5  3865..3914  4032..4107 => 5.77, 16.8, 13.7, 26.7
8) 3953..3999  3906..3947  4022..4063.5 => 4.53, 15.5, 18.5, 26.8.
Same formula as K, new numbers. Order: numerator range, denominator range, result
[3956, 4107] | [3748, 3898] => 1.85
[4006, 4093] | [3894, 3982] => 1.77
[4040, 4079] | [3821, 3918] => 1.88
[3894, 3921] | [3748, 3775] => 1.39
